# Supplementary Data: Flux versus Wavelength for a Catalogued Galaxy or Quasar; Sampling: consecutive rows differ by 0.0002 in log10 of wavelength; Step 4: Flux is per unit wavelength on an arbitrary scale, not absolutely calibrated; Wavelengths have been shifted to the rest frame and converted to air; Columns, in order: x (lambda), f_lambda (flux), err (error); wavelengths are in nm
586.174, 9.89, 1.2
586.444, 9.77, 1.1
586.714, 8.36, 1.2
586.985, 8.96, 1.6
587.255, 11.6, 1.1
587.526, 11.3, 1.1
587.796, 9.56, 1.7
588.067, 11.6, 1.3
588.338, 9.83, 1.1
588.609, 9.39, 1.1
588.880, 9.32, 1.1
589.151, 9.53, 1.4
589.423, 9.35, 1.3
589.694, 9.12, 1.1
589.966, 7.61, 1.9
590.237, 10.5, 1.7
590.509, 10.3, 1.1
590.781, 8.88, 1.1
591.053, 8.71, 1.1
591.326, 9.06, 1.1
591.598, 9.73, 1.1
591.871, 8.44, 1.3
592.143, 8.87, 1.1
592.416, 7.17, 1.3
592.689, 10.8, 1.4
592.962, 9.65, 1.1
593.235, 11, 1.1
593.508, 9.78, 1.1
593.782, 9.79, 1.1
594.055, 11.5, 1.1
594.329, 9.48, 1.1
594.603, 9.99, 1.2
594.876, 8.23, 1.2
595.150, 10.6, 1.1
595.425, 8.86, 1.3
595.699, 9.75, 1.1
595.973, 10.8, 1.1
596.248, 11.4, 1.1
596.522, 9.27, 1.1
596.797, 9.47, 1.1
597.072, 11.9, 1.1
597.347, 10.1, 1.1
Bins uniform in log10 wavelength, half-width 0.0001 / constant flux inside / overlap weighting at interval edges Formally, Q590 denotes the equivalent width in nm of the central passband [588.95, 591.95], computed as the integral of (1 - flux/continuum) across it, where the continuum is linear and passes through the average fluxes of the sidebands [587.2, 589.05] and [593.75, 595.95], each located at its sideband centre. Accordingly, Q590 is 0.27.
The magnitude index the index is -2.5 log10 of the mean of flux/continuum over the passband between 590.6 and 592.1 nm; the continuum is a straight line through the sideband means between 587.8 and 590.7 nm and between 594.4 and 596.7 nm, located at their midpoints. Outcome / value 0.08 mag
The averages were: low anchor 9.64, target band 9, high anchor 9.85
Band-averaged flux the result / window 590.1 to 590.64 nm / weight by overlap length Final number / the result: 10.4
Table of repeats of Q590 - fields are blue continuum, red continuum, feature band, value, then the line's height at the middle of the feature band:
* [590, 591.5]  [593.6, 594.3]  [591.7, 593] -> 0.12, 9.89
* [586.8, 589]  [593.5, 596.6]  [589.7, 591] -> 0.11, 10.1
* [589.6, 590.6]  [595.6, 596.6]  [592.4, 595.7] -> 0.07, 10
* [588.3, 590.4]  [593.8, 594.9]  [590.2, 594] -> 0.07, 9.68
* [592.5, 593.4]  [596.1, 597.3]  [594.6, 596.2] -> 0.10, 10.4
